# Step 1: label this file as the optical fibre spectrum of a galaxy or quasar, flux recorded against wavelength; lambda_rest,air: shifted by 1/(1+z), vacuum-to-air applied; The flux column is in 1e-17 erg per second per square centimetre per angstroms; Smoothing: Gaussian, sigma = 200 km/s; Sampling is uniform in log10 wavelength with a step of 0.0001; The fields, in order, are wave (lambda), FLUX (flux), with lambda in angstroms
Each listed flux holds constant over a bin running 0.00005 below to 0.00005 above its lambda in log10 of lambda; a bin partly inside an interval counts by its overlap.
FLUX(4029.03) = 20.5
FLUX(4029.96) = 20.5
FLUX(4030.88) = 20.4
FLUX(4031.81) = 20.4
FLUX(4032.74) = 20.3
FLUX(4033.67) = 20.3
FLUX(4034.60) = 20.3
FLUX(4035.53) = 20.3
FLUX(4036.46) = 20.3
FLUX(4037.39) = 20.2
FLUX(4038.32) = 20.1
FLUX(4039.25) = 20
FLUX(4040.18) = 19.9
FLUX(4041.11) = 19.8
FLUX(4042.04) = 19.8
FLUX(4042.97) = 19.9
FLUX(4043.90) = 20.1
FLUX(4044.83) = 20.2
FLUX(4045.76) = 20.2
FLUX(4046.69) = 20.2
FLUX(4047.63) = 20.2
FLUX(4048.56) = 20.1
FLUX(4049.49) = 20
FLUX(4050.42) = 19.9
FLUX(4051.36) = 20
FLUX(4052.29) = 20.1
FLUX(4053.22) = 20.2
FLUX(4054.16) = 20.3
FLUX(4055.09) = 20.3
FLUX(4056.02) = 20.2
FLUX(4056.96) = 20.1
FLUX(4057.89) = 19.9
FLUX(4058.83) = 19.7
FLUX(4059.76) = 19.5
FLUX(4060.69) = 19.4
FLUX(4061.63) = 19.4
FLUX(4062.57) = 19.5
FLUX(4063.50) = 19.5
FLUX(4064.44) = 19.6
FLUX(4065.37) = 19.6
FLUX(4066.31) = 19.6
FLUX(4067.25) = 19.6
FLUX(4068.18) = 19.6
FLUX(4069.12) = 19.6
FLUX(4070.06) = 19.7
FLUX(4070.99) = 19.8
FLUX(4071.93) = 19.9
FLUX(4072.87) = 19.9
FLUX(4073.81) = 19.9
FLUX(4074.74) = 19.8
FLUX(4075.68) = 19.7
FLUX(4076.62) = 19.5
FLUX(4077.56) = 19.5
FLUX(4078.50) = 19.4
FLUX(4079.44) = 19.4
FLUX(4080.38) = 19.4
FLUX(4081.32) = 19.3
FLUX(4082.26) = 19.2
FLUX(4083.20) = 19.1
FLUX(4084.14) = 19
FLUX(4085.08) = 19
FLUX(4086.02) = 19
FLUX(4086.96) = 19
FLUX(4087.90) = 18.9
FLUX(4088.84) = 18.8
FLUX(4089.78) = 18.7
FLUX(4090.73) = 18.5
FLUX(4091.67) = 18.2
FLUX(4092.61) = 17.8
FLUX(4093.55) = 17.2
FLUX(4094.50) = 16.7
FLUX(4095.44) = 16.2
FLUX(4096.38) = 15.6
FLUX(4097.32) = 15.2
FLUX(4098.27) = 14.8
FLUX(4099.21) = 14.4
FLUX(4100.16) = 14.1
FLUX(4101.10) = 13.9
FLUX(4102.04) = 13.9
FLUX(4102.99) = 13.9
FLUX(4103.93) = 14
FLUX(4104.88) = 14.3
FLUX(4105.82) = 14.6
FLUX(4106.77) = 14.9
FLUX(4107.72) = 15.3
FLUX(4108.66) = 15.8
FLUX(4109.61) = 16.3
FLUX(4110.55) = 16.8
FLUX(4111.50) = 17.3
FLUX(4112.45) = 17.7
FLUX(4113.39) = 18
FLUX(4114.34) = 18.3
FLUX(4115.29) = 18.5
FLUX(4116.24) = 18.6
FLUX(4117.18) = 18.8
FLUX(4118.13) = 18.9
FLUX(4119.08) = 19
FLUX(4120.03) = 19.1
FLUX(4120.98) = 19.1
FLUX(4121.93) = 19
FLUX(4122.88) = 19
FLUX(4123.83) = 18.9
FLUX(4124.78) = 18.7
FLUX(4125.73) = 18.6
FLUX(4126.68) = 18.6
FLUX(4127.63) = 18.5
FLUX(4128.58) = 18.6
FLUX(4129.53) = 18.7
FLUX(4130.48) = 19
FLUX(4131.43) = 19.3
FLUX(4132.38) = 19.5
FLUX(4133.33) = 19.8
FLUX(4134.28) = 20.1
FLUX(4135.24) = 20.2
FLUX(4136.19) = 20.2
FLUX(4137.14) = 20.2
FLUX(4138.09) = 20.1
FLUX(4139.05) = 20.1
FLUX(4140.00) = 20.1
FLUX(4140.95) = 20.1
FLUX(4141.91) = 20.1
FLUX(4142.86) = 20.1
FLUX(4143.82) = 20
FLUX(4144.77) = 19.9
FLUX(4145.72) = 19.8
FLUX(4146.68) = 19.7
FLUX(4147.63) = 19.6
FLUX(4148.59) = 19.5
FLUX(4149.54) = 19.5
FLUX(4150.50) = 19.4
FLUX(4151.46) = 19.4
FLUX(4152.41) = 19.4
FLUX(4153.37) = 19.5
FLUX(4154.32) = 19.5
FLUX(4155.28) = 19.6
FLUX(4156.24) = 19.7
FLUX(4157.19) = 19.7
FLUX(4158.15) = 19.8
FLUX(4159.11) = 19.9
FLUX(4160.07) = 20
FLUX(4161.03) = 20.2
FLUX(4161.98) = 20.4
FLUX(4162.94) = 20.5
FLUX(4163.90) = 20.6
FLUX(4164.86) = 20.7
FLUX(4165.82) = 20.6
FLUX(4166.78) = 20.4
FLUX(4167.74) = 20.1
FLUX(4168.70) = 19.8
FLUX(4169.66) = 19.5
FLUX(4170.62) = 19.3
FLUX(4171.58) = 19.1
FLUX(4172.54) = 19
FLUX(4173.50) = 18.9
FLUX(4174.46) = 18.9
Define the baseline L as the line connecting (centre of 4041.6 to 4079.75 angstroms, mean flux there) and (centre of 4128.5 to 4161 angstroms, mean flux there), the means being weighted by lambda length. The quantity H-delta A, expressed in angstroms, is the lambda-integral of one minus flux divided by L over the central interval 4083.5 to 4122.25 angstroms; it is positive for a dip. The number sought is 5.4 angstroms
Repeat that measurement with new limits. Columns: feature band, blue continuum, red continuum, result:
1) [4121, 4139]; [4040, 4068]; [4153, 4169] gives 0.6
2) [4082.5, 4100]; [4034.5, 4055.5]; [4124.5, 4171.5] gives 2.1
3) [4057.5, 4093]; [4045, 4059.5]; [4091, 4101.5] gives -2.9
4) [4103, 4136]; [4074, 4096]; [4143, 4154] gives 2.2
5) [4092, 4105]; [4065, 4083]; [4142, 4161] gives 2.9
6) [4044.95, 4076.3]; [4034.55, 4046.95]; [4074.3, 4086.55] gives -0.2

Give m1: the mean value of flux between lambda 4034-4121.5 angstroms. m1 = 18.6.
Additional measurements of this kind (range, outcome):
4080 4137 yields 17.7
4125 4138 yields 19.4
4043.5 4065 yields 19.9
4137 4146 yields 20.1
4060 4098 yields 18.9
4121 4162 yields 19.6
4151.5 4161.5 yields 19.7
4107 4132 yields 18.2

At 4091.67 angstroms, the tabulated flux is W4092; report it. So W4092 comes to 18.2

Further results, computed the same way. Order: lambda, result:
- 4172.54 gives 19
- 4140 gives 20.1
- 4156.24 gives 19.7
